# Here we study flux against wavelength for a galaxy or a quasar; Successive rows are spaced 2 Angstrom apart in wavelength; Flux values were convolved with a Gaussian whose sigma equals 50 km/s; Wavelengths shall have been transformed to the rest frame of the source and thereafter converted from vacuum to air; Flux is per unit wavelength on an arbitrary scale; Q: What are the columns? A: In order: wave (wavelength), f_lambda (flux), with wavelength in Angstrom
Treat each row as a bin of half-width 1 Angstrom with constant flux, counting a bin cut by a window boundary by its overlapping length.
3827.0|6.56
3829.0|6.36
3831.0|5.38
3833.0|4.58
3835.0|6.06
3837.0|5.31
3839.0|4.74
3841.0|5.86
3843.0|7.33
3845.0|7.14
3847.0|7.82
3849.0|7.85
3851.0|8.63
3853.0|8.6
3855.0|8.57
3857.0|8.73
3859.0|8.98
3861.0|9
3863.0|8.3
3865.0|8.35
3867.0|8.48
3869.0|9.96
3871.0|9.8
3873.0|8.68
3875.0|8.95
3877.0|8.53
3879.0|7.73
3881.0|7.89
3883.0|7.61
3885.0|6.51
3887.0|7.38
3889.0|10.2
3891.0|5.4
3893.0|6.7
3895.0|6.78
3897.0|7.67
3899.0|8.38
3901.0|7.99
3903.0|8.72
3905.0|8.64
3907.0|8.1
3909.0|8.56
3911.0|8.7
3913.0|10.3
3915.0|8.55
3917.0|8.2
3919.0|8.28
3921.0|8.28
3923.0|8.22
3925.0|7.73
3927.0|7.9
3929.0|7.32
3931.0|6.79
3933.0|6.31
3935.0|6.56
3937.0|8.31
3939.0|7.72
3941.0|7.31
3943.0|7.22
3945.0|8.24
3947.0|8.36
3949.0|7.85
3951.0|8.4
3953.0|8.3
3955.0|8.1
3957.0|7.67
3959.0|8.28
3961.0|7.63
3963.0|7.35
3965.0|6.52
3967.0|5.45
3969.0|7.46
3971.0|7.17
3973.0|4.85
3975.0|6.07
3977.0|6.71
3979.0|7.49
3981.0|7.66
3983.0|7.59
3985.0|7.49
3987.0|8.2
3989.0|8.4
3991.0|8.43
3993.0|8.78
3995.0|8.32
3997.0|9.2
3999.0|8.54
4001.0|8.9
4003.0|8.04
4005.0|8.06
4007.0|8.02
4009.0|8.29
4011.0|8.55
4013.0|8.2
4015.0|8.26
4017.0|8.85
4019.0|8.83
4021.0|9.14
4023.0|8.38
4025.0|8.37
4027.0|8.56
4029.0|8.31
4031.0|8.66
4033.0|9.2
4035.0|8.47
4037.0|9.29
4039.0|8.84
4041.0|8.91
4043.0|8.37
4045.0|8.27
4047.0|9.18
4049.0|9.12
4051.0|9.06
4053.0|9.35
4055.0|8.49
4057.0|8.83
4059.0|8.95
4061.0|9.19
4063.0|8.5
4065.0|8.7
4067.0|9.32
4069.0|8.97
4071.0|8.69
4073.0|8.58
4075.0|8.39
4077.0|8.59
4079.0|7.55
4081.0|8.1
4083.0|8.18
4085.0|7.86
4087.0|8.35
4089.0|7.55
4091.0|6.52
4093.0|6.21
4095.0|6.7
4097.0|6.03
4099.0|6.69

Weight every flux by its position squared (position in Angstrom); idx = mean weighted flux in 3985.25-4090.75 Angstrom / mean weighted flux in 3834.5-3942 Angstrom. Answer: 1.2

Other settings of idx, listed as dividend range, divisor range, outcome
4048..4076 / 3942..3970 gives 1.23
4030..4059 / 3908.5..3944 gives 1.19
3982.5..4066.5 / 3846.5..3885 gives 1.10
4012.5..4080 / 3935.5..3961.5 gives 1.15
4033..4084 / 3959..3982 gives 1.34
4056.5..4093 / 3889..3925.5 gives 1.11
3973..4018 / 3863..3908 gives 1.05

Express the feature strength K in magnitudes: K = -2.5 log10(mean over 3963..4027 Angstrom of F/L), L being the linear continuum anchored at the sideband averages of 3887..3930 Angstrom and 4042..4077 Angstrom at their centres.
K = 0.08 mag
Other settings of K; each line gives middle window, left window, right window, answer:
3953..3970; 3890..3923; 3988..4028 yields 0.13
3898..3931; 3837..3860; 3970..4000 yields -0.10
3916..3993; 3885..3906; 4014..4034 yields 0.08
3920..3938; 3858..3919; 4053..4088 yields 0.12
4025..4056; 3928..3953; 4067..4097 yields -0.13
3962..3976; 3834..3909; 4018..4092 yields 0.27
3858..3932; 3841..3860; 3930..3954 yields -0.05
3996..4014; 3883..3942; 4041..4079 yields 0.00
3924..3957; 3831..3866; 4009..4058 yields 0.05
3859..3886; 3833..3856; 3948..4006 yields -0.19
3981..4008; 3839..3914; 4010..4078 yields 0.04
